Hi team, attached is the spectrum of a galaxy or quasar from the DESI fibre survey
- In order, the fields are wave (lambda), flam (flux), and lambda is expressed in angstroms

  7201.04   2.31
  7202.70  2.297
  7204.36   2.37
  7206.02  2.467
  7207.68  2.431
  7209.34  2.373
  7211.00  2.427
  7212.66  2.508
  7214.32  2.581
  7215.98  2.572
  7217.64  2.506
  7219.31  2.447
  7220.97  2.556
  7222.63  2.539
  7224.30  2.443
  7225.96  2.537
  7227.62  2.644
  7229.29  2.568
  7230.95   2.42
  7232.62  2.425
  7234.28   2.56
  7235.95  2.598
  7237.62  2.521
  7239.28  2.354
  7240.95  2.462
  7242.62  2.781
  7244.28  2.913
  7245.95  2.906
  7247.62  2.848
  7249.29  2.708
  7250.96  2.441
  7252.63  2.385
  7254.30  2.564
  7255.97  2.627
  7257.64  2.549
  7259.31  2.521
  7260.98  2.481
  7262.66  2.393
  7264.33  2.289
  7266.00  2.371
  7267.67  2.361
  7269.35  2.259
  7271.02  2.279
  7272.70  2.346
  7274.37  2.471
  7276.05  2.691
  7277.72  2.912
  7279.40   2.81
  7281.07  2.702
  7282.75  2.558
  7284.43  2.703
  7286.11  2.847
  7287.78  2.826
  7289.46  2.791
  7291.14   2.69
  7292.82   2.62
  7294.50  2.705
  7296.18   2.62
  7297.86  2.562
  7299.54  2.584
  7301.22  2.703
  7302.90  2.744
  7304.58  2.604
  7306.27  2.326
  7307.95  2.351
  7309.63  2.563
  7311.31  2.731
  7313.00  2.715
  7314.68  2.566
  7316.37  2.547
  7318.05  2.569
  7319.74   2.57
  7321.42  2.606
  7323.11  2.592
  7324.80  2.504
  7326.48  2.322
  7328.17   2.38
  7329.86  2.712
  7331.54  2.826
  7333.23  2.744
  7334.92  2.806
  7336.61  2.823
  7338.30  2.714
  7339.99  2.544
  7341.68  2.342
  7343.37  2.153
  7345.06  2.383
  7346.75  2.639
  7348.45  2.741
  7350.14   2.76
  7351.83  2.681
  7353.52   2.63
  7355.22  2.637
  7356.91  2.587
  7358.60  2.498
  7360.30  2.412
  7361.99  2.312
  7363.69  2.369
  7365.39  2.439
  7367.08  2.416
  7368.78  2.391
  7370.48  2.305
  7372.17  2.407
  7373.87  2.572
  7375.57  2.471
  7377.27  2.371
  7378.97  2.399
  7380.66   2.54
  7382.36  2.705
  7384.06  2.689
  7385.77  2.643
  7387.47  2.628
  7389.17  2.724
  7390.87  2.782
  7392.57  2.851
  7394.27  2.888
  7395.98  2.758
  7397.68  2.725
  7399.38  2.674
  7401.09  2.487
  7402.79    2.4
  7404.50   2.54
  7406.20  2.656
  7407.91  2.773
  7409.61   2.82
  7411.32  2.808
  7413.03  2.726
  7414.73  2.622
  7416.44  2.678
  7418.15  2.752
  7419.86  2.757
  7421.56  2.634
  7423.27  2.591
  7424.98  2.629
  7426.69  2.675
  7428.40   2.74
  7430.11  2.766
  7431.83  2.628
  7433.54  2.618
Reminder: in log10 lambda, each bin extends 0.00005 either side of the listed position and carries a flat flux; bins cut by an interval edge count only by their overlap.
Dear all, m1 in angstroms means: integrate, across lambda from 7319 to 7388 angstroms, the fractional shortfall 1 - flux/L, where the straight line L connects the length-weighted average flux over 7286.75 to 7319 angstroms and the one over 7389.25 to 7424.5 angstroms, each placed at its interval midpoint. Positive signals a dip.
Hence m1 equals 3.0 angstroms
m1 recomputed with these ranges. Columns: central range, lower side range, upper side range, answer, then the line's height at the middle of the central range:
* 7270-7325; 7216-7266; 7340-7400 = -1.42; 2.55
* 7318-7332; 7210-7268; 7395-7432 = 0.26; 2.61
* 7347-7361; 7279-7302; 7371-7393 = 0.00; 2.62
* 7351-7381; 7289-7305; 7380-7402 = 2.48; 2.69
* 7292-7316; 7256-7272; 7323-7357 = -0.91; 2.5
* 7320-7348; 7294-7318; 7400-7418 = 0.41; 2.61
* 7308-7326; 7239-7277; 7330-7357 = 0.12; 2.6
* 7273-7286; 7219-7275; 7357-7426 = -0.78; 2.54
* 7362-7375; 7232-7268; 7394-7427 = 1.15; 2.64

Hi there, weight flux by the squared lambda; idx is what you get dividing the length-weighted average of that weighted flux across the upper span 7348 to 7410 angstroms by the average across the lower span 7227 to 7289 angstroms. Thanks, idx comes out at 1.0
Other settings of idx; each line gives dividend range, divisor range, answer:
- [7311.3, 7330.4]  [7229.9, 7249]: 1.00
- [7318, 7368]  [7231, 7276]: 1.04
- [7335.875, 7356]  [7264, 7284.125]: 1.05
